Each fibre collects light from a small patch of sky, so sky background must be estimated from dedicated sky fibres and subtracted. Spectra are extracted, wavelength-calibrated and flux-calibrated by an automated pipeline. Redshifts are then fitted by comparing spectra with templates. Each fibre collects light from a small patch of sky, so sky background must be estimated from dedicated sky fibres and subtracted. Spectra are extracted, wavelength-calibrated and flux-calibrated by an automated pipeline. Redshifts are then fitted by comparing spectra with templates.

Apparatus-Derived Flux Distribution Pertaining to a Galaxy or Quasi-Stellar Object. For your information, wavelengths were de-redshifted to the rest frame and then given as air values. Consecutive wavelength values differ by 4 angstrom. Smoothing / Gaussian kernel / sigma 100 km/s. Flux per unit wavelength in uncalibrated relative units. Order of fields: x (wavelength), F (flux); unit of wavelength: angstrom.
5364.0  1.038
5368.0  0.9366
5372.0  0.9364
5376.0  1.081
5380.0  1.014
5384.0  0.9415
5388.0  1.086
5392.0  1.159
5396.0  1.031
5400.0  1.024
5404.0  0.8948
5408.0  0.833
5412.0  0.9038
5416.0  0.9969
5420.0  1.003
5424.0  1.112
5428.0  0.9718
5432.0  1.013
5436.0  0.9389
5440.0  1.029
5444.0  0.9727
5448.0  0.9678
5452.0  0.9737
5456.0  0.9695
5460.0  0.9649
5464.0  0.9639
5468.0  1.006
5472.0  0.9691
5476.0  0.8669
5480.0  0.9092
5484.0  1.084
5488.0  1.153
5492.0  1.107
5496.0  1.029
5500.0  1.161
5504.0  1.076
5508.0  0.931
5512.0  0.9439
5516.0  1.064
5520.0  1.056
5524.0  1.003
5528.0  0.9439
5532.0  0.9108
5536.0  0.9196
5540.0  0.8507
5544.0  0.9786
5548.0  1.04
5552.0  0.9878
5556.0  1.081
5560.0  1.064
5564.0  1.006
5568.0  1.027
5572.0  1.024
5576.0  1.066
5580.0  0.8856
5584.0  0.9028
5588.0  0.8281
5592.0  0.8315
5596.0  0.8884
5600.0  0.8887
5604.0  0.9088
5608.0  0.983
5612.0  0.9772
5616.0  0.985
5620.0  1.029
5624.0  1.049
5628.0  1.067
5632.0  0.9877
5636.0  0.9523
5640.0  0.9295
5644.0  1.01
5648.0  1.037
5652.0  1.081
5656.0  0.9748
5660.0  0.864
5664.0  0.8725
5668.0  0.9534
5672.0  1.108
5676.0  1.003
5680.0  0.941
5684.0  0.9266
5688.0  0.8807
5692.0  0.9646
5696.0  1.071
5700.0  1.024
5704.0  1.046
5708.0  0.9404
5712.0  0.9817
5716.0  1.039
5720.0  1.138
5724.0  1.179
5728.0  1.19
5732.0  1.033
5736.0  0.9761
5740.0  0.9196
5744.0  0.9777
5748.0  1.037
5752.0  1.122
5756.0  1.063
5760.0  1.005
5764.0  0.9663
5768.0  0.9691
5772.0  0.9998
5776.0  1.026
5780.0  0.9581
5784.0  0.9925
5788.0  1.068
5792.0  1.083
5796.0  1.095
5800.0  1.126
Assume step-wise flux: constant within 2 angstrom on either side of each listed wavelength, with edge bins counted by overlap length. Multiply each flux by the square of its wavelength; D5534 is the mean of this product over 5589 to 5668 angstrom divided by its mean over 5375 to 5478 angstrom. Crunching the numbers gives 1.05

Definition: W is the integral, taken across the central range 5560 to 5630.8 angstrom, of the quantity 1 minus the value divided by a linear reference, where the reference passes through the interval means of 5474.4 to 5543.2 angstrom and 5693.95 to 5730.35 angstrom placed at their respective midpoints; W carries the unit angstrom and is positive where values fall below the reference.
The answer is 4.4 angstrom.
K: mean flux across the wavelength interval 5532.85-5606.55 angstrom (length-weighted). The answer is 0.954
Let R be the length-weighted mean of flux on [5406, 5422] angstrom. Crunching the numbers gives 0.934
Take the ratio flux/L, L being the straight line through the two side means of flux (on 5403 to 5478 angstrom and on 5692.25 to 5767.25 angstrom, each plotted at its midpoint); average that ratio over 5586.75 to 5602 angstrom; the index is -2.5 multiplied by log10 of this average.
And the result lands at 0.167 mag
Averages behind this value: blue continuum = 0.967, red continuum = 1.04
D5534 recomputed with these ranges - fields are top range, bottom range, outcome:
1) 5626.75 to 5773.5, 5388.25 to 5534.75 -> 1.10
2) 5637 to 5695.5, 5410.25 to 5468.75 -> 1.07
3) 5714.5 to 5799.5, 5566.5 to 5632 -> 1.15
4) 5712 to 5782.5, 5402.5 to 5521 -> 1.15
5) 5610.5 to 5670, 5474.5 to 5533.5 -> 1.02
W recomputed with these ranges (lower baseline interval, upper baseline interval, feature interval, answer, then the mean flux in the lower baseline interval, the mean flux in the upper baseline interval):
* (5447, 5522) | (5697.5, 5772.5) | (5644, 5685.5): 2.0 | 1.01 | 1.03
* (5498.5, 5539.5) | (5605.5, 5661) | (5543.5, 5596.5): 1.1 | 0.993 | 0.996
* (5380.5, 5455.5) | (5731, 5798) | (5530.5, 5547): 1.3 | 0.992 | 1.02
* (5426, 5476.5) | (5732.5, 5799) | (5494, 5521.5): -1.6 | 0.973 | 1.02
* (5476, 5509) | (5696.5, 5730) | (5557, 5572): 0.3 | 1.05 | 1.07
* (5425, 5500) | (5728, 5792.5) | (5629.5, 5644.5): 0.6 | 1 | 1.02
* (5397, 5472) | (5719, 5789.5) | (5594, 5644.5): 1.8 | 0.975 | 1.03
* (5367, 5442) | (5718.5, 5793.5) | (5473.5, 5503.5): -1.2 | 0.996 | 1.04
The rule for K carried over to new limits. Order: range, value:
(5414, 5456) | 0.997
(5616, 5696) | 0.983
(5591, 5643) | 0.963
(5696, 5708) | 1.03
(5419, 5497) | 1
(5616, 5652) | 1.01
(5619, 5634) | 1.03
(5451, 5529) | 1.01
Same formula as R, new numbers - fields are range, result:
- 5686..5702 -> 0.985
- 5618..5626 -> 1.04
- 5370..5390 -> 1.01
